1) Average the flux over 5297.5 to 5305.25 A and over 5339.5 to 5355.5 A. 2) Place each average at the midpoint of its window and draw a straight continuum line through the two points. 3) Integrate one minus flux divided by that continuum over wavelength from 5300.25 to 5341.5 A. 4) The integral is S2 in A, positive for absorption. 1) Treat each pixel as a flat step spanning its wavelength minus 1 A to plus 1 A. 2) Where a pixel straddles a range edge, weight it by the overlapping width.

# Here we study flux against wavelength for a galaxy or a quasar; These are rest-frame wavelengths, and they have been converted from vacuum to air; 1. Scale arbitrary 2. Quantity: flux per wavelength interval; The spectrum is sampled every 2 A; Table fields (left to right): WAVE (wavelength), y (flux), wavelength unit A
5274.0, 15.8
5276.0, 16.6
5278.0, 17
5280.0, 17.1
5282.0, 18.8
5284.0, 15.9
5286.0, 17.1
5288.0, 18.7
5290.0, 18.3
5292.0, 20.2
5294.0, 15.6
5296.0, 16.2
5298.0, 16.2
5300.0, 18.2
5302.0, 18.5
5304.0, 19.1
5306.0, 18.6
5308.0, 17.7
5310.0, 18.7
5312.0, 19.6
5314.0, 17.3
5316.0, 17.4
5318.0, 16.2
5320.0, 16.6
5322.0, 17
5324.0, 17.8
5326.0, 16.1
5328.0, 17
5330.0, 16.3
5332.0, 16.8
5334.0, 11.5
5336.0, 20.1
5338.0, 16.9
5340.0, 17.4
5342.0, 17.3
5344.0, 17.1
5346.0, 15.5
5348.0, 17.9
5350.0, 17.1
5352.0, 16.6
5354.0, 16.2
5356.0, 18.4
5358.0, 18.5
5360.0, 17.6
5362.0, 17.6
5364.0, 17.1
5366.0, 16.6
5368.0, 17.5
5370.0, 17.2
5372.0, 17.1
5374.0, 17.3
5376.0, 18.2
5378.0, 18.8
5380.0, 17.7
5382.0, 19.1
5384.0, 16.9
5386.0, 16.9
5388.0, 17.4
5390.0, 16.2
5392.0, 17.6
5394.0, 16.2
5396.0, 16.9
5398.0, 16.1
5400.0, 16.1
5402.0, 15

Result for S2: 0.7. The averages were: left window 18.1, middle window 17.3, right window 16.9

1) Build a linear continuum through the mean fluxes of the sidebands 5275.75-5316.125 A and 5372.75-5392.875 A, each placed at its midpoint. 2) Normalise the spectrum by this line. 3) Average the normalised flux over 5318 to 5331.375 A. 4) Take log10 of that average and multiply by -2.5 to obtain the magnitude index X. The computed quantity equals 0.06 mag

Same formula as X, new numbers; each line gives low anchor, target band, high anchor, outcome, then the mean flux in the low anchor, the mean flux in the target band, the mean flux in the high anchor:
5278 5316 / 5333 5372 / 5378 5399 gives 0.02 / 17.8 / 17.1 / 17.2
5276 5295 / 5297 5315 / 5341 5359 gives -0.05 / 17.6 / 18.2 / 17.2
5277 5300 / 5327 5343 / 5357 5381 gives 0.05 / 17.4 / 16.7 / 17.6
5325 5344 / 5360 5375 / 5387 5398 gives -0.03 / 16.6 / 17.2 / 16.8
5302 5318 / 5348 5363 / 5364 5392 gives 0.01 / 18.2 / 17.5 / 17.4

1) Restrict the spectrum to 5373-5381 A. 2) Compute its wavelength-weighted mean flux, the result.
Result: 18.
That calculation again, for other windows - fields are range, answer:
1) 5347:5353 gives 17.2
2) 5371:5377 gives 17.5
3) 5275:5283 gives 17.4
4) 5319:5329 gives 16.9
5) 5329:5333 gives 16.6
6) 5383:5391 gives 16.9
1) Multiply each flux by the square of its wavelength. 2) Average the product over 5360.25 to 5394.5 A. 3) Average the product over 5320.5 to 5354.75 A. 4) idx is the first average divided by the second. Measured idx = 1.05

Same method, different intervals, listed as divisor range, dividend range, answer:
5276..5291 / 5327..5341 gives 0.97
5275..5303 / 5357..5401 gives 1.02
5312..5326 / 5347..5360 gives 1.03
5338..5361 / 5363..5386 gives 1.03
